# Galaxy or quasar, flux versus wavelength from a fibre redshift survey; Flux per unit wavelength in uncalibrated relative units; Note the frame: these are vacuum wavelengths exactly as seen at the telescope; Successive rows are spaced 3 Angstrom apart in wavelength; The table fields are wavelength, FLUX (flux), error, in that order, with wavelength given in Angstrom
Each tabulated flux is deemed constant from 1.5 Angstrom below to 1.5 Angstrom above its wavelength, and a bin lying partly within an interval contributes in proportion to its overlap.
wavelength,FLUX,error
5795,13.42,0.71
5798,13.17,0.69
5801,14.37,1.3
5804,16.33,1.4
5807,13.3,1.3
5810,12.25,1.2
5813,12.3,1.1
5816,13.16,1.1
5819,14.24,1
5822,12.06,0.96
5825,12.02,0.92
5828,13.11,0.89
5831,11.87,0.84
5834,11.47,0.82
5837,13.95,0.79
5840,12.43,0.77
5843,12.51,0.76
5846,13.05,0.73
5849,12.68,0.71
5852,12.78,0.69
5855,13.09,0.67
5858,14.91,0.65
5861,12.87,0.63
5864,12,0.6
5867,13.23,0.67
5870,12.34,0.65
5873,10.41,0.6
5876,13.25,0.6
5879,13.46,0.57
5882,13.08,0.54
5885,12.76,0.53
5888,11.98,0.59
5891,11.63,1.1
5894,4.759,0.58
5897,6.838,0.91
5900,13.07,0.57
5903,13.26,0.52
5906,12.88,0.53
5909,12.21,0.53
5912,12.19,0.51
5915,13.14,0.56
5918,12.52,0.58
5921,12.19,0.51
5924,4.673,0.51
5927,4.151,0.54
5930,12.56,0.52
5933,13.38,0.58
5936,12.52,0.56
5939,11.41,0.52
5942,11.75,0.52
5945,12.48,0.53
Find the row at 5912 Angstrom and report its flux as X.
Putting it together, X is 12.19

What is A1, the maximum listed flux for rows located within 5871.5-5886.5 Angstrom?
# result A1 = 13.46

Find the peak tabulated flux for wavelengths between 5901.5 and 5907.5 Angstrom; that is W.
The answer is 13.26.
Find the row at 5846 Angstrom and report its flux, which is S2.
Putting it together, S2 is 13.05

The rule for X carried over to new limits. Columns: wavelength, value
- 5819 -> 14.24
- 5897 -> 6.838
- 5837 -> 13.95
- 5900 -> 13.07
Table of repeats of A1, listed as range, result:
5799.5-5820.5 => 16.33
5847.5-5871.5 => 14.91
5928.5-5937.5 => 13.38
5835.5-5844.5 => 13.95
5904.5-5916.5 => 13.14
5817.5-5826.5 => 14.24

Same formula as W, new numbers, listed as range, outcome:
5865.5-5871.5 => 13.23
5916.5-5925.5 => 12.52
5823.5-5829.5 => 13.11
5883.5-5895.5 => 12.76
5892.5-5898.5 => 6.838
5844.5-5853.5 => 13.05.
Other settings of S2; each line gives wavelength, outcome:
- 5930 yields 12.56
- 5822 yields 12.06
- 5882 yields 13.08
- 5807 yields 13.3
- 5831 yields 11.87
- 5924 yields 4.673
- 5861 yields 12.87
